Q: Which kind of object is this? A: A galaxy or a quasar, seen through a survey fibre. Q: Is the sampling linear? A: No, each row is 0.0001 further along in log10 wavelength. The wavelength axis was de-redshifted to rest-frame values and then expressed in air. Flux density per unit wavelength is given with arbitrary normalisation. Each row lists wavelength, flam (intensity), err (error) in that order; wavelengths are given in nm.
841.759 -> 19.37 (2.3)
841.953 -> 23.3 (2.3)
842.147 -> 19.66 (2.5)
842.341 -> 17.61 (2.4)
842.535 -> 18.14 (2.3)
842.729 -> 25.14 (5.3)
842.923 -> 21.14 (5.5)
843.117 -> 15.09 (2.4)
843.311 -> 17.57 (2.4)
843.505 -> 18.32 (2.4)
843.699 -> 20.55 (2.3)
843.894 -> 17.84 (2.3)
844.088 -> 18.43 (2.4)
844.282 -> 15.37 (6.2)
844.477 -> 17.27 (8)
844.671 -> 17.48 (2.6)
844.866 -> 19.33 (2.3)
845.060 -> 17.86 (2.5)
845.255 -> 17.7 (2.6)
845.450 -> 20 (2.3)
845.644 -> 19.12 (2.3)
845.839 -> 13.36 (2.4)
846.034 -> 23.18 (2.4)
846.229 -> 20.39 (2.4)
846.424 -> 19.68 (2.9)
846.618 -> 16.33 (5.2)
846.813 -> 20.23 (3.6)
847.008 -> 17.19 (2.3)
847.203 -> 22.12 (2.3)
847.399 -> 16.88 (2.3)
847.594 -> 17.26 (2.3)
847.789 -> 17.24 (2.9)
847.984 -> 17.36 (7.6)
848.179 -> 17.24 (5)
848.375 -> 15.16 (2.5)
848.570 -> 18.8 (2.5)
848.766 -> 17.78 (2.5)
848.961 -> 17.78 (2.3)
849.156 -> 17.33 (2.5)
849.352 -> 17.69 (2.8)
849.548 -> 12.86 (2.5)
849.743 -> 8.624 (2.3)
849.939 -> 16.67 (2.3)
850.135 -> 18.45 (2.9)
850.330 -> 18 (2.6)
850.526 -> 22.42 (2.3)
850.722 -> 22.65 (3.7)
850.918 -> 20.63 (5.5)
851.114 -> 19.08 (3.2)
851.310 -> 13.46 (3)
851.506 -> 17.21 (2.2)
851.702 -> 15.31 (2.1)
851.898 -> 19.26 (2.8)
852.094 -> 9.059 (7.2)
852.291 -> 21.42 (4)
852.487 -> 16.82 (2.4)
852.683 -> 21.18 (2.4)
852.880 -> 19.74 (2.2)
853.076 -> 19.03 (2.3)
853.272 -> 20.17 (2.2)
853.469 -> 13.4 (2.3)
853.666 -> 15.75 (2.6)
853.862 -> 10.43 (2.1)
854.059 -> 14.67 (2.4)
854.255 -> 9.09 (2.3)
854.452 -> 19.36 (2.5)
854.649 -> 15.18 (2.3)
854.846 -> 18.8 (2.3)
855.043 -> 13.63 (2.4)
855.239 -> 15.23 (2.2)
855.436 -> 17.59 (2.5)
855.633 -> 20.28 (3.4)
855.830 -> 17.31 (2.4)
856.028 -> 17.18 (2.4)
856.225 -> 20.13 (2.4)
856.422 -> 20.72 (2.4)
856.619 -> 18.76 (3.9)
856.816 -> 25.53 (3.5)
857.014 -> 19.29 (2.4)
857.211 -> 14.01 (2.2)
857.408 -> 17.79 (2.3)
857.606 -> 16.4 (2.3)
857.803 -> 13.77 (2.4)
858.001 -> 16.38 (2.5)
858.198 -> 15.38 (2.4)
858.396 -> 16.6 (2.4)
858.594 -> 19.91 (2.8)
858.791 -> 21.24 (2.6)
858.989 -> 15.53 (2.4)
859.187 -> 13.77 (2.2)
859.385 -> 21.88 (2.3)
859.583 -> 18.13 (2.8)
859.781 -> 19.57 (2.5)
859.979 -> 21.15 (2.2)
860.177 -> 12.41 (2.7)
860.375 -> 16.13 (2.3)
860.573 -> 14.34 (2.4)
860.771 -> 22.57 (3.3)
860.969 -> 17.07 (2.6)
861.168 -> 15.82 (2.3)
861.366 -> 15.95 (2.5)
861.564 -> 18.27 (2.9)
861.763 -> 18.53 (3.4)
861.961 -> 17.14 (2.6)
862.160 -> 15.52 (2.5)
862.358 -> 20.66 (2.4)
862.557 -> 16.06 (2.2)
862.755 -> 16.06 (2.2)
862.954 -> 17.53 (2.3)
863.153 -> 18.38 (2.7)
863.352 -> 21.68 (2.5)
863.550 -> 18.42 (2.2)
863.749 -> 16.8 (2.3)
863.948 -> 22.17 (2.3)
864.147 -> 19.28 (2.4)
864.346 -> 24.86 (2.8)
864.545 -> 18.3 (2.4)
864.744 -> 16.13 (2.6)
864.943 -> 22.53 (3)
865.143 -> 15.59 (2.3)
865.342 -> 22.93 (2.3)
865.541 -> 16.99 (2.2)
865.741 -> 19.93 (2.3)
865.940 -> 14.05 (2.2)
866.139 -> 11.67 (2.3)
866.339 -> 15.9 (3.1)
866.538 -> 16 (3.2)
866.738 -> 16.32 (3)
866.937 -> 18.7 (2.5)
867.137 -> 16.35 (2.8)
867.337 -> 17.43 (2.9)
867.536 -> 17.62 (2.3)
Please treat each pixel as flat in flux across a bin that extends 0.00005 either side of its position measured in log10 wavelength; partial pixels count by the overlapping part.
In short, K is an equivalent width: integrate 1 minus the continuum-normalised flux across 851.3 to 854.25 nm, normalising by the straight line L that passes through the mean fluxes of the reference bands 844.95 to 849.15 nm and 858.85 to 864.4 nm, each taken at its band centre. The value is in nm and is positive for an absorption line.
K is 0.296 nm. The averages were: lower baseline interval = 18.2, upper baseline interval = 18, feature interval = 16.3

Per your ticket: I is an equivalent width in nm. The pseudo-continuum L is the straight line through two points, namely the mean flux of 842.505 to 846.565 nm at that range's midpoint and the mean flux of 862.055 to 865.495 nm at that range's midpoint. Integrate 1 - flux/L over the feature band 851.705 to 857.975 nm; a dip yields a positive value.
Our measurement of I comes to 0.581 nm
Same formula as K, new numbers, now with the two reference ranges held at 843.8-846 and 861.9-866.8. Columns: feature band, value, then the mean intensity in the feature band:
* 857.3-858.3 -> 0.113 nm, 15.9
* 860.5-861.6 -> 0.040 nm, 17.4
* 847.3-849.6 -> 0.103 nm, 17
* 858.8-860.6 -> 0.068 nm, 17.3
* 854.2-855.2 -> 0.136 nm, 15.5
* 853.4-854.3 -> 0.254 nm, 12.9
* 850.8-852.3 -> 0.095 nm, 16.7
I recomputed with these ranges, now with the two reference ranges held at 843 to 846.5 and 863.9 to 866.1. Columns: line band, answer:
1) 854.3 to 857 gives 0.06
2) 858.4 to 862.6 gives 0.26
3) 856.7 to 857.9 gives 0.06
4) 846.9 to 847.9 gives 0.01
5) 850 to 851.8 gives 0.00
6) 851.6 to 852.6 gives 0.11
